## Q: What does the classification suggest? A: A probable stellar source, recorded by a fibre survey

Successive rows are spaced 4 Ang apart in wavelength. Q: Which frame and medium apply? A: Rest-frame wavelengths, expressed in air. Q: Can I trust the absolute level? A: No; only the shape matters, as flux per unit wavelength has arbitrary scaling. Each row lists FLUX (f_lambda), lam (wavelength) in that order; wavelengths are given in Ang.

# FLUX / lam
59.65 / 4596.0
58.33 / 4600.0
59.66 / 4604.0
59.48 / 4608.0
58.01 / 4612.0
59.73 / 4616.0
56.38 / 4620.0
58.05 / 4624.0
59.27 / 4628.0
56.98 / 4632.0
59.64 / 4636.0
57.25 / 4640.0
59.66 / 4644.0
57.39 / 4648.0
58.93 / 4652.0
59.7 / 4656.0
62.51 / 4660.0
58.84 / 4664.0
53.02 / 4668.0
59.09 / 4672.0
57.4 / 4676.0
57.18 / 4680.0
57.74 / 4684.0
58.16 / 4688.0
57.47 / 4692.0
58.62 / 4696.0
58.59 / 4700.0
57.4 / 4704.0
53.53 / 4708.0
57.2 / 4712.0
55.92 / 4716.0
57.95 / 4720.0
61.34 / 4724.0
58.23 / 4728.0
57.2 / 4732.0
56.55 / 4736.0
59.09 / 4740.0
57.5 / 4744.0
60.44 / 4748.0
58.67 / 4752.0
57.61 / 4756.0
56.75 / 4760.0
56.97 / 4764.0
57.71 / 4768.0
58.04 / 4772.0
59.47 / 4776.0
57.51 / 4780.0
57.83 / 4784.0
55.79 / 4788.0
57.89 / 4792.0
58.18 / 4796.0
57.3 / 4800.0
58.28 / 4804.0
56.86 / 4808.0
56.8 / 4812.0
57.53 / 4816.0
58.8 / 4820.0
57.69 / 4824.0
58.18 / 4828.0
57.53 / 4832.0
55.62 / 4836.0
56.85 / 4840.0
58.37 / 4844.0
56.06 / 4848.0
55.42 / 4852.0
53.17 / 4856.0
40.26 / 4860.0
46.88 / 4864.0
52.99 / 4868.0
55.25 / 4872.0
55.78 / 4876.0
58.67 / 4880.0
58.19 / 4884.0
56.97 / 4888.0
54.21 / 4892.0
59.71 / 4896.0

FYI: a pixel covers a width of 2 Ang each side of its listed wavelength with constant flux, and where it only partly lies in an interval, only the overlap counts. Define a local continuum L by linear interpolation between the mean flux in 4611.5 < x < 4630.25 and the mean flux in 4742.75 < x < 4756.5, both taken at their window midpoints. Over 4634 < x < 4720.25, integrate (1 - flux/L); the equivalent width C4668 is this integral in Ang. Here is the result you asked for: 0.9 Ang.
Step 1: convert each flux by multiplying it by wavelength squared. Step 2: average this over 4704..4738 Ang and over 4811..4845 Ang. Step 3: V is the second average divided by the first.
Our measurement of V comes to 1.05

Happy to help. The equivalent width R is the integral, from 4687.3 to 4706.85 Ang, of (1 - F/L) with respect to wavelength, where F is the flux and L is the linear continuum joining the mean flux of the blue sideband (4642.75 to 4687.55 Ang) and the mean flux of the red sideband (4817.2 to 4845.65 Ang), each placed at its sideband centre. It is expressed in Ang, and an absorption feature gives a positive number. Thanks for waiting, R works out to 0.10 Ang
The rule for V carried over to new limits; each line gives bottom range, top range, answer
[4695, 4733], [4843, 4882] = 0.98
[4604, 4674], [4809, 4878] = 1.02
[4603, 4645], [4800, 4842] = 1.07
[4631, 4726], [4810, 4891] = 1.03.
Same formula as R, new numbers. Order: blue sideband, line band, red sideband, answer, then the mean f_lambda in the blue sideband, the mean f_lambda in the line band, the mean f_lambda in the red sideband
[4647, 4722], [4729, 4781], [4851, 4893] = -1.8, 57.7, 58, 53.4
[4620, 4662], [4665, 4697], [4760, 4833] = 0.6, 58.8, 57.3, 57.7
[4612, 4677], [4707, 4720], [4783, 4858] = 0.4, 58.4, 56.1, 57.1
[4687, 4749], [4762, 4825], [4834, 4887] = -2.0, 57.8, 57.7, 54.2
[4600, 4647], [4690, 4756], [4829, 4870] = -1.8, 58.5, 57.8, 53.4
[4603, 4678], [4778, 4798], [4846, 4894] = -0.7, 58.5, 57.4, 53.7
